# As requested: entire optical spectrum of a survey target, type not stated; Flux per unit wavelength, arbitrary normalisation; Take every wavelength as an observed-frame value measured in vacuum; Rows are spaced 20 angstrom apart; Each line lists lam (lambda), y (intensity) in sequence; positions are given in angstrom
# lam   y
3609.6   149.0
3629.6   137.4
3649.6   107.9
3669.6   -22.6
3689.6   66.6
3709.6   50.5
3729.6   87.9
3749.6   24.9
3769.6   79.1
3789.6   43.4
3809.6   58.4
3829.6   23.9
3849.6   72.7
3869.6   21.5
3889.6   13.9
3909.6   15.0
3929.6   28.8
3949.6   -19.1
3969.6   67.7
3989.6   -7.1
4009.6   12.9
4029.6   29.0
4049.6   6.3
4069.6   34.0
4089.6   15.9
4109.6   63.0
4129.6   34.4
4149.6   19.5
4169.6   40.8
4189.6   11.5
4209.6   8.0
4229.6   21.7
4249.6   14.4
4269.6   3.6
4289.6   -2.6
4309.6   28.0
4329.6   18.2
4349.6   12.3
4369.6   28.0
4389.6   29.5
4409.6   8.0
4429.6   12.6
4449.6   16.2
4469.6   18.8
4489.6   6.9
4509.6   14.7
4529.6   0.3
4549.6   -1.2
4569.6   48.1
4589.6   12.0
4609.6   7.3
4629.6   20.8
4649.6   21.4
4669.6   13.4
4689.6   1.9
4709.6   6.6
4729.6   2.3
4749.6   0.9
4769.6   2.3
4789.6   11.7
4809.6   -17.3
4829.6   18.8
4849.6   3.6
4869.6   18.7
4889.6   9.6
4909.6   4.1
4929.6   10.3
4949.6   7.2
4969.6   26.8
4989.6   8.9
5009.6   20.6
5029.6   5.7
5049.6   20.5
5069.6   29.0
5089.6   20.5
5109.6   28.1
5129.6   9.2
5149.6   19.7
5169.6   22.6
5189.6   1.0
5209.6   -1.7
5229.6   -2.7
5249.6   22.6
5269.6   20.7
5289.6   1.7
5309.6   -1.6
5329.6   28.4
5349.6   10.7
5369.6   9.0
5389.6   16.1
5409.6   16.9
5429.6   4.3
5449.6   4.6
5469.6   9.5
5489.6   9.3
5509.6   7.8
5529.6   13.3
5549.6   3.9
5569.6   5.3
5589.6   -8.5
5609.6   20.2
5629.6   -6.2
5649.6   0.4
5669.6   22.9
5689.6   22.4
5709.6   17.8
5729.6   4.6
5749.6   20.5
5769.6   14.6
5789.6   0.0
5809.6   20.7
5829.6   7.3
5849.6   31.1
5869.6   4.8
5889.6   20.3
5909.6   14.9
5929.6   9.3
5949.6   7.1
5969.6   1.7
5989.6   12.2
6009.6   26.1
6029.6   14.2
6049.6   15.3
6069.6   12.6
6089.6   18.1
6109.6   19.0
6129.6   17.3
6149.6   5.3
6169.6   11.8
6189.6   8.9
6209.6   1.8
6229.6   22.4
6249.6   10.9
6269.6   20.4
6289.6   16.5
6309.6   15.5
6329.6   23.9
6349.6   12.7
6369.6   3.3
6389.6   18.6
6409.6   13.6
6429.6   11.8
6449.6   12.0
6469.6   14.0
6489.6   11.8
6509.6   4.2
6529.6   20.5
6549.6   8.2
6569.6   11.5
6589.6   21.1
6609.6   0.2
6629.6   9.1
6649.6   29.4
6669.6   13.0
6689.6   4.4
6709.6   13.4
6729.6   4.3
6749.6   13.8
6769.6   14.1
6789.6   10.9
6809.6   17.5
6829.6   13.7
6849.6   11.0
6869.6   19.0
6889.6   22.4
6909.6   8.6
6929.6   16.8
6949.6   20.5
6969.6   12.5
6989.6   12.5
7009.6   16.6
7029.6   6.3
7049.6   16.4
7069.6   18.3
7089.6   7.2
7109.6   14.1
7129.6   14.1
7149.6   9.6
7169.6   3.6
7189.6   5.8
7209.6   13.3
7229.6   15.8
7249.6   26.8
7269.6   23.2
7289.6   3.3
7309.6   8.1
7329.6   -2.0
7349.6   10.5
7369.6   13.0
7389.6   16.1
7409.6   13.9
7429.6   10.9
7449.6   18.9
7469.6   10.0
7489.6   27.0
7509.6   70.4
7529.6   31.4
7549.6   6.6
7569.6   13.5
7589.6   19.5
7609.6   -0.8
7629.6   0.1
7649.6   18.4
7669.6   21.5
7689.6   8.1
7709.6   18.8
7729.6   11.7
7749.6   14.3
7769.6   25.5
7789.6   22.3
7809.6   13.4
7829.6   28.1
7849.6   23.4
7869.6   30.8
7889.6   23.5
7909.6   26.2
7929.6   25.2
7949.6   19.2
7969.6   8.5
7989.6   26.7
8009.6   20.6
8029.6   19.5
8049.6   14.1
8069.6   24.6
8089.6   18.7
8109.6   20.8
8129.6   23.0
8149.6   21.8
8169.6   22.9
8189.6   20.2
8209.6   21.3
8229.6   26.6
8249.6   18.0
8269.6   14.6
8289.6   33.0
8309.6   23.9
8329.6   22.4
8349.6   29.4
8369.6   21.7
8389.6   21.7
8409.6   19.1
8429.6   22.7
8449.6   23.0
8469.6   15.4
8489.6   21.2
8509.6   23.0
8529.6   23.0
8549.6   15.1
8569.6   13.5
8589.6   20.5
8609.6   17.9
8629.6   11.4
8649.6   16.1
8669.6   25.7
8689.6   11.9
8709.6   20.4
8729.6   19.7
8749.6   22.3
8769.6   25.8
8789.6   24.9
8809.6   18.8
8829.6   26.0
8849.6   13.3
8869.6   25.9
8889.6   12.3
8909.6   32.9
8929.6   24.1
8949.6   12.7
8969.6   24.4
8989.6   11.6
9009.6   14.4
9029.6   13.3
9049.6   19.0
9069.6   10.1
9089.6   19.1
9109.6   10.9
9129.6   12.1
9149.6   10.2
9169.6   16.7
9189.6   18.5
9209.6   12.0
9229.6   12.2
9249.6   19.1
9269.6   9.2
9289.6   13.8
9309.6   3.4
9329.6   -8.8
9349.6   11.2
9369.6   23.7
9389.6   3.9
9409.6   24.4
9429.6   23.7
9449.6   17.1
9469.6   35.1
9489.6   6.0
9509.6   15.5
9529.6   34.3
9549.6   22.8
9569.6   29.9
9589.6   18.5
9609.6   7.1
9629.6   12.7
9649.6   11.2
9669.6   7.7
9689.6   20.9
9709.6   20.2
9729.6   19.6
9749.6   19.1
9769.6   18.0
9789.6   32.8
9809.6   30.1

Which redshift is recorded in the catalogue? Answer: 1.012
